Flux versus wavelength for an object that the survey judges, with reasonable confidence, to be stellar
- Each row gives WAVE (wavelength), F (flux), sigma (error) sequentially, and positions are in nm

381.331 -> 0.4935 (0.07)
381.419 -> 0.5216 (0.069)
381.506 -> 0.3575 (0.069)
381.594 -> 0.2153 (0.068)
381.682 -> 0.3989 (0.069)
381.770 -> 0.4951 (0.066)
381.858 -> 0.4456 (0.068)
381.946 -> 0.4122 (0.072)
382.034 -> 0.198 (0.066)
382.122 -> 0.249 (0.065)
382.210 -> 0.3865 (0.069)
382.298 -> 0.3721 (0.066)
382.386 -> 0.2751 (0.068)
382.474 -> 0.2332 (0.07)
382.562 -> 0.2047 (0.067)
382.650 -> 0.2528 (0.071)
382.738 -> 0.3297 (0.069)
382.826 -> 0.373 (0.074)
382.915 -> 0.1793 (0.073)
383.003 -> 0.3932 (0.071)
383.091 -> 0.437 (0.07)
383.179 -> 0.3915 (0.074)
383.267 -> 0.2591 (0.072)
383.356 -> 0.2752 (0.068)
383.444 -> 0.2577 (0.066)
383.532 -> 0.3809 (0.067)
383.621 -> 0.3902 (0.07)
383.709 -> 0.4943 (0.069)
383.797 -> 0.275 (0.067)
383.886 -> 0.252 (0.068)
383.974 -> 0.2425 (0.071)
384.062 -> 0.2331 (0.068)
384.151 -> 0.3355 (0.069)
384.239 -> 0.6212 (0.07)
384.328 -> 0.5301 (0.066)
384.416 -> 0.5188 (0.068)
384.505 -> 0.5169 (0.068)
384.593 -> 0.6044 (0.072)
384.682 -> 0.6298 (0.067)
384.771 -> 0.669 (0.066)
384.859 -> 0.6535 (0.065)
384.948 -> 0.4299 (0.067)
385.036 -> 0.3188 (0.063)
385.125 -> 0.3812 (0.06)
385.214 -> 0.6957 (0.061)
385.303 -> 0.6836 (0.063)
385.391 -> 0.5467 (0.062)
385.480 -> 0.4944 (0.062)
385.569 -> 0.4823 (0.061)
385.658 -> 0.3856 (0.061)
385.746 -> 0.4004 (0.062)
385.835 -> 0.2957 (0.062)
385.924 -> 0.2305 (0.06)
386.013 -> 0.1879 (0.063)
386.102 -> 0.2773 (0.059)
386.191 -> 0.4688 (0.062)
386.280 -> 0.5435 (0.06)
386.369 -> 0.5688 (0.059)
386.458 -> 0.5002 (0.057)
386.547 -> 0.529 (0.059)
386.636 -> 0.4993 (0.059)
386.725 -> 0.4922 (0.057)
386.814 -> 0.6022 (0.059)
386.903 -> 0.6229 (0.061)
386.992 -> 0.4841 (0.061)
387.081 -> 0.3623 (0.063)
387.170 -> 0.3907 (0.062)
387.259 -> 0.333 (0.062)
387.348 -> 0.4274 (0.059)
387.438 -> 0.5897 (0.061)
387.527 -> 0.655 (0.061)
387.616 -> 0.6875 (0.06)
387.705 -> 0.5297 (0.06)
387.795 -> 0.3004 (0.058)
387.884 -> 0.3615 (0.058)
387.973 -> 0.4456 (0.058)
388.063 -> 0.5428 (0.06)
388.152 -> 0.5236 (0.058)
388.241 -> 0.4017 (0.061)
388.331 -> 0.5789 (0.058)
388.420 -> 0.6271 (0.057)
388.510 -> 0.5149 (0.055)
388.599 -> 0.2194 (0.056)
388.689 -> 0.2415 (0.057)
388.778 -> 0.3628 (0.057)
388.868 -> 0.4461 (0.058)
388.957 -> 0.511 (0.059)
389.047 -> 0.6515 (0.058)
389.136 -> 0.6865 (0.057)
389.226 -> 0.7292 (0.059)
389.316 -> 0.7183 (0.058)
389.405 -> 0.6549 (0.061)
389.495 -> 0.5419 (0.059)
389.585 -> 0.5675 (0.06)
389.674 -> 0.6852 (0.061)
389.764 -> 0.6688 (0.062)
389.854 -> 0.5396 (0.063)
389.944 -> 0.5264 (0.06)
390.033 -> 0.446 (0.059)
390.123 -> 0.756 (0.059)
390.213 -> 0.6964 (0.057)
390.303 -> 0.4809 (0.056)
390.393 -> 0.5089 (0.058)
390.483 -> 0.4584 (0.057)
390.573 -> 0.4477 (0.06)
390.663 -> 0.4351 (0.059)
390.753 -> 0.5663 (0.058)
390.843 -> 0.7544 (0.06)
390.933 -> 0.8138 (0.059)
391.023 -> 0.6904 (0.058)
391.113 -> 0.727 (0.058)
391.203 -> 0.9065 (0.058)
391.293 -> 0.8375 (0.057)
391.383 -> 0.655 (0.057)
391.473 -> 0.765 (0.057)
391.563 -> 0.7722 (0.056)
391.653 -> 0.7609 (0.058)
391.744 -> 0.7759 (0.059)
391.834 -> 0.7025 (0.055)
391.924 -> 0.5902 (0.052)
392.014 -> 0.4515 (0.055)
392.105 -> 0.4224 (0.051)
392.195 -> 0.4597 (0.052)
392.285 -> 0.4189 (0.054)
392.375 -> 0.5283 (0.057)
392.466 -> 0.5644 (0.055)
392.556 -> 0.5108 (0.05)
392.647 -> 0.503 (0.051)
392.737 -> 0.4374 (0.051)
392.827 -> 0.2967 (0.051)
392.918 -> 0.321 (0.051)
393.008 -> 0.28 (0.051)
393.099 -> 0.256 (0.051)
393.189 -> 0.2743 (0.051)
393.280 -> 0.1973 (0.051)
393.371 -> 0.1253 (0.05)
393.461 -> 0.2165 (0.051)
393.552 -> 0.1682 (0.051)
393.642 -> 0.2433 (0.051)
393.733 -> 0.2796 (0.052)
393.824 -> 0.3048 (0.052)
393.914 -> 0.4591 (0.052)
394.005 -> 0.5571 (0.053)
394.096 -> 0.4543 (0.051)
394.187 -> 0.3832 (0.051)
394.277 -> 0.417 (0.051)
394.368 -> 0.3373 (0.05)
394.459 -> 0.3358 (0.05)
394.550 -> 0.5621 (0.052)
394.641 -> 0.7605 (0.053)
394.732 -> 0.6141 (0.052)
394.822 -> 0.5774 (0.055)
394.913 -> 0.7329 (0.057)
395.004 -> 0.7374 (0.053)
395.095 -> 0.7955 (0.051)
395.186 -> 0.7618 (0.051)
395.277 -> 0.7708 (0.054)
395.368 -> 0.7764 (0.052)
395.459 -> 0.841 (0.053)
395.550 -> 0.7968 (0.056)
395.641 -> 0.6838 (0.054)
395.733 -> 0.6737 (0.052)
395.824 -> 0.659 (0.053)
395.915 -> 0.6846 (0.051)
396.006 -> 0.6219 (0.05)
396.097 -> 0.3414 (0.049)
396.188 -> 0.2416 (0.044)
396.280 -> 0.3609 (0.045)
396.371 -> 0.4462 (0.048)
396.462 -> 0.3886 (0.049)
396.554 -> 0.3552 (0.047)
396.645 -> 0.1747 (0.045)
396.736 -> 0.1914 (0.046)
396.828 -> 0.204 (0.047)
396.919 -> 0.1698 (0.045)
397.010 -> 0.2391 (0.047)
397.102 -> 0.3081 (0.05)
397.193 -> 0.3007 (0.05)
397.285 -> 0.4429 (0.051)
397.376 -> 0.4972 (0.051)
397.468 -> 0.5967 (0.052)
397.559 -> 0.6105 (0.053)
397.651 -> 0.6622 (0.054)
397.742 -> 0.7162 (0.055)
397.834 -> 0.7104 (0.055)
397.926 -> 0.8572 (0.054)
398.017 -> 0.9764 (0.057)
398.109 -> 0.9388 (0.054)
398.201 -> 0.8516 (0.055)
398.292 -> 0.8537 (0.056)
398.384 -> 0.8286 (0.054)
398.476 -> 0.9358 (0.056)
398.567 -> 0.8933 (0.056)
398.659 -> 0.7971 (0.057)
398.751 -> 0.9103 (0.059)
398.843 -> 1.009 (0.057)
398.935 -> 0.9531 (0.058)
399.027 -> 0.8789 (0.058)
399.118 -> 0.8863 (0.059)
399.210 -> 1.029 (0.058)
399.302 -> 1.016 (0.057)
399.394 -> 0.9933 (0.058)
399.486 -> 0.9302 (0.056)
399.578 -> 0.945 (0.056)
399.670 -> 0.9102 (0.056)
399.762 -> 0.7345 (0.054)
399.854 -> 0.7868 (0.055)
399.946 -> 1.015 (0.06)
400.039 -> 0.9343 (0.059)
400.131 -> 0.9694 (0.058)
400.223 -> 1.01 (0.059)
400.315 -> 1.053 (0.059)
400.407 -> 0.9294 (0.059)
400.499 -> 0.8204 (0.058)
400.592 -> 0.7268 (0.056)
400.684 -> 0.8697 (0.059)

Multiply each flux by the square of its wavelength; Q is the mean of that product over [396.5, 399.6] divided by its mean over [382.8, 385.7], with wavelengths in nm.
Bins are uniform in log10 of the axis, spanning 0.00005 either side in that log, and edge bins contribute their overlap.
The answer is 1.7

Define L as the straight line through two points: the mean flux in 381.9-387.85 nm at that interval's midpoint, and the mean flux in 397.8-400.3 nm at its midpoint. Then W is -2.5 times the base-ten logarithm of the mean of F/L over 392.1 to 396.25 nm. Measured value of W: 0.47 mag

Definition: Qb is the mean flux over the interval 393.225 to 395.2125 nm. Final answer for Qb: 0.452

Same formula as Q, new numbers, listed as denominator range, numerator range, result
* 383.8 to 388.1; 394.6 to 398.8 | 1.39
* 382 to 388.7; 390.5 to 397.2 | 1.23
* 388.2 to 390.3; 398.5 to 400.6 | 1.75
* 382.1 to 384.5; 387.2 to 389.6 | 1.53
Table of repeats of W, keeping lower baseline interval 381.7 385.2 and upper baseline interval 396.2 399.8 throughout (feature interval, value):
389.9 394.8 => 0.11 mag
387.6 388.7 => 0.04 mag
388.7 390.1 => -0.15 mag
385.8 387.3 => 0.03 mag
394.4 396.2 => -0.05 mag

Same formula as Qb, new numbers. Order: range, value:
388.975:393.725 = 0.539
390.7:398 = 0.519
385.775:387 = 0.448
